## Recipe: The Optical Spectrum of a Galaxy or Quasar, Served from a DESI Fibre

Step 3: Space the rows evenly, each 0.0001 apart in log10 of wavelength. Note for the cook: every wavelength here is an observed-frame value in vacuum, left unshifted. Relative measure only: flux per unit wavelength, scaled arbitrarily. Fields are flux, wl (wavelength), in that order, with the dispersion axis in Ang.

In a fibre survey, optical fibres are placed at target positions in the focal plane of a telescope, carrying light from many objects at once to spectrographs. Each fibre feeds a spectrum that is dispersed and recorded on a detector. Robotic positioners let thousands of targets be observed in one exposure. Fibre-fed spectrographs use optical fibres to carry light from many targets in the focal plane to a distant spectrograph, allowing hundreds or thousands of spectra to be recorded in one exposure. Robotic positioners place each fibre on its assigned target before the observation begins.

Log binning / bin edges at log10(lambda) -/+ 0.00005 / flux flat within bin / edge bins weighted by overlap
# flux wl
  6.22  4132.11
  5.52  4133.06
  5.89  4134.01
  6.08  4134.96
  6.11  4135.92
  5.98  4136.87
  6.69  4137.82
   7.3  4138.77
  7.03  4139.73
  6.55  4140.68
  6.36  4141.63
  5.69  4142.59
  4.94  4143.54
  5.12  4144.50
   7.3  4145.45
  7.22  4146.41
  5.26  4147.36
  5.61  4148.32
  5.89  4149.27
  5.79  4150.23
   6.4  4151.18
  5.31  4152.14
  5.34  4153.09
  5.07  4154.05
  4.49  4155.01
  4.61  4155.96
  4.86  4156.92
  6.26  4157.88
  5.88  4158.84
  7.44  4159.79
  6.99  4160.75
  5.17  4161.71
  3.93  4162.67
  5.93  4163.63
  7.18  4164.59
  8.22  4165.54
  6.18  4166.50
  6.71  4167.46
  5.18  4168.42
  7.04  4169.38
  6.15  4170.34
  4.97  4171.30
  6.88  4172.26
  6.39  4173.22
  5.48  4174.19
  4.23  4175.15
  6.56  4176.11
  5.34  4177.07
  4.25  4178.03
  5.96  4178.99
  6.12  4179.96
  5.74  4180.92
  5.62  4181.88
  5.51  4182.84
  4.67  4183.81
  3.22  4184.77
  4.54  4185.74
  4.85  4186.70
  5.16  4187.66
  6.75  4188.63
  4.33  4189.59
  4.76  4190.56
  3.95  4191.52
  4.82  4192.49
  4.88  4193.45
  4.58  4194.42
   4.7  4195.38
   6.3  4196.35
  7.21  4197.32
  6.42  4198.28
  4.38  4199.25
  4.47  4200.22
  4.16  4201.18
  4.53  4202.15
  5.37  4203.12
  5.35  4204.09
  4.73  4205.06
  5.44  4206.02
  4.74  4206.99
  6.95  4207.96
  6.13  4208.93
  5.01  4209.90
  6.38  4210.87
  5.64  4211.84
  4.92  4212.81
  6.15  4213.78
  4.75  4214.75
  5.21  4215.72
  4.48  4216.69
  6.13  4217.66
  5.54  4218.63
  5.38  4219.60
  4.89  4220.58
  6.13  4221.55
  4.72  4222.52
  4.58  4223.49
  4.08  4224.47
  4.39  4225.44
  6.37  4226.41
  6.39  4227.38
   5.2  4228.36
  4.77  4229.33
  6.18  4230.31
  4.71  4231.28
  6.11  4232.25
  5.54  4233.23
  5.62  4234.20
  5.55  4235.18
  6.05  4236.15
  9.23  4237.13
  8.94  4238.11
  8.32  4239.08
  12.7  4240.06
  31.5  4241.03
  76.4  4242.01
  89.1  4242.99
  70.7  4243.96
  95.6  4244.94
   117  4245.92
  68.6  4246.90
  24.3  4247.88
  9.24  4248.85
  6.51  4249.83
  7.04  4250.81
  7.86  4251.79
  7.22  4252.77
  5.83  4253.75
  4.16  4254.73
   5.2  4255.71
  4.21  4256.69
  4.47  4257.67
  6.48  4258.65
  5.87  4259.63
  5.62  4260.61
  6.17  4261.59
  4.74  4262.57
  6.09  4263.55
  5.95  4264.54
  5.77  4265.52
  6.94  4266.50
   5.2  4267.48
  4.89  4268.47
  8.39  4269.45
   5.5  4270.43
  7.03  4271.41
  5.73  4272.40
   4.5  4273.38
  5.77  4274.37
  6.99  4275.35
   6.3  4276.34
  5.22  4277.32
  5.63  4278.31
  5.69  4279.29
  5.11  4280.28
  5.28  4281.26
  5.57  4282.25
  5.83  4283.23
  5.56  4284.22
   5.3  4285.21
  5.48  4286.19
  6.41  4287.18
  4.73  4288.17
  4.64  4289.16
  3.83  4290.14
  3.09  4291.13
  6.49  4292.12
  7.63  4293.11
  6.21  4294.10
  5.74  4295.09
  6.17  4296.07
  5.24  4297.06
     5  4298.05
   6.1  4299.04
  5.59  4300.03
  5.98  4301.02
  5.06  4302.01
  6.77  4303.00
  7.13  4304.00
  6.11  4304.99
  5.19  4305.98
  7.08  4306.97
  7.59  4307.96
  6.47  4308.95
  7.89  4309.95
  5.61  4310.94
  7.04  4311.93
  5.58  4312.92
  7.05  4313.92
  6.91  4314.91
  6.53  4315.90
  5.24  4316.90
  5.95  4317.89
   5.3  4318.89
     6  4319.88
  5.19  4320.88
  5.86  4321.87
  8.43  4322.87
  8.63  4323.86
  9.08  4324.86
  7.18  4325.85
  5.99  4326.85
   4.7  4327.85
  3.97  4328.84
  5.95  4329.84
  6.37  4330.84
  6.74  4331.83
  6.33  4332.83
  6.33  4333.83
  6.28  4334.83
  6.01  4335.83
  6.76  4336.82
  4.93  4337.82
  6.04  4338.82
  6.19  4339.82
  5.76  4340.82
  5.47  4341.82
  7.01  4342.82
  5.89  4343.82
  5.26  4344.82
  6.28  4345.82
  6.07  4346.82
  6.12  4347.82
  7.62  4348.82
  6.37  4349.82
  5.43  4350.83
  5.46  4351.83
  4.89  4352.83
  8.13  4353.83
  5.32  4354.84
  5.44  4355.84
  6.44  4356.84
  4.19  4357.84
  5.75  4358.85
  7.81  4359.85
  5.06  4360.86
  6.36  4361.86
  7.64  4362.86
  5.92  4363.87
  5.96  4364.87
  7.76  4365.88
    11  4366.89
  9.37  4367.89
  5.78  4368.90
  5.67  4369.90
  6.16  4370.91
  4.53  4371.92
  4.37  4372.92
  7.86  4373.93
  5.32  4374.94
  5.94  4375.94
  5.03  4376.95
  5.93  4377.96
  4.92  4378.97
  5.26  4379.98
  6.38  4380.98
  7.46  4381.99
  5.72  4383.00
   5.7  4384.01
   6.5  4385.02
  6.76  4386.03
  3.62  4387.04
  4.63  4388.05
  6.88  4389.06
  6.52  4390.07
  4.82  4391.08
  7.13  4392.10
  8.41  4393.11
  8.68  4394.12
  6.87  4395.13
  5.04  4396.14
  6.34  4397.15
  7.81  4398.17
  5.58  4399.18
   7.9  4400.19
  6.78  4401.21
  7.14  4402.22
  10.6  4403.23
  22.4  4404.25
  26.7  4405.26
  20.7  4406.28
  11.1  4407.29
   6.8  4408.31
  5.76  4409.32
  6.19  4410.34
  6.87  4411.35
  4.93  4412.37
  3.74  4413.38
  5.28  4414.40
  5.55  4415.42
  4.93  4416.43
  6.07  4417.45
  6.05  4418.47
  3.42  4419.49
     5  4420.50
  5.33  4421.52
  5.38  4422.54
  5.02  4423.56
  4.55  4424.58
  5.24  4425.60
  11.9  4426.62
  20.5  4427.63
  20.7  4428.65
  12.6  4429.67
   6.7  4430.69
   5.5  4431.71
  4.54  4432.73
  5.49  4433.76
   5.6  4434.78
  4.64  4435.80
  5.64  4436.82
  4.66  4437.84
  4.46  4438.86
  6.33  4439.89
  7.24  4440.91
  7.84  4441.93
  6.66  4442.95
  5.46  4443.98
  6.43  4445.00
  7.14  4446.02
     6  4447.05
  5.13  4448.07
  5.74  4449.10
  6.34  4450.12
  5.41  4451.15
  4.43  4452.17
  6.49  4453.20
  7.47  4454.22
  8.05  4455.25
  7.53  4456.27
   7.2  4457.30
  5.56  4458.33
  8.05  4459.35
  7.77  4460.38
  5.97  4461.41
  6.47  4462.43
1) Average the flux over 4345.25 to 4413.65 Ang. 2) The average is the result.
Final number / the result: 7.16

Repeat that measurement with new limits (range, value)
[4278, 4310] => 5.78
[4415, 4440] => 7.05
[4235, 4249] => 43.9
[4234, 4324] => 11.8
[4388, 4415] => 8.63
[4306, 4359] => 6.22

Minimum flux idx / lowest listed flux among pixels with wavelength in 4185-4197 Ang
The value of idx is 3.95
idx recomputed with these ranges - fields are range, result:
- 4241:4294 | 3.09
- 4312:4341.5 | 3.97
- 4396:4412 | 5.04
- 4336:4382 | 4.19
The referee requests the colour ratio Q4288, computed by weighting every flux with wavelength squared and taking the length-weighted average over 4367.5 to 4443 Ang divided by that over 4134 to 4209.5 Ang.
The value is 1.45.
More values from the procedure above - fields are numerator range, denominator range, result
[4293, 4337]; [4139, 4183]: 1.15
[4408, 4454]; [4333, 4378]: 1.10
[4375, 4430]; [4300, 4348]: 1.29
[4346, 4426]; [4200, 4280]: 0.60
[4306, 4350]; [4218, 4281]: 0.46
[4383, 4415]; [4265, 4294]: 1.52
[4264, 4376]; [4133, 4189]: 1.13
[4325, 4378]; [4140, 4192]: 1.19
